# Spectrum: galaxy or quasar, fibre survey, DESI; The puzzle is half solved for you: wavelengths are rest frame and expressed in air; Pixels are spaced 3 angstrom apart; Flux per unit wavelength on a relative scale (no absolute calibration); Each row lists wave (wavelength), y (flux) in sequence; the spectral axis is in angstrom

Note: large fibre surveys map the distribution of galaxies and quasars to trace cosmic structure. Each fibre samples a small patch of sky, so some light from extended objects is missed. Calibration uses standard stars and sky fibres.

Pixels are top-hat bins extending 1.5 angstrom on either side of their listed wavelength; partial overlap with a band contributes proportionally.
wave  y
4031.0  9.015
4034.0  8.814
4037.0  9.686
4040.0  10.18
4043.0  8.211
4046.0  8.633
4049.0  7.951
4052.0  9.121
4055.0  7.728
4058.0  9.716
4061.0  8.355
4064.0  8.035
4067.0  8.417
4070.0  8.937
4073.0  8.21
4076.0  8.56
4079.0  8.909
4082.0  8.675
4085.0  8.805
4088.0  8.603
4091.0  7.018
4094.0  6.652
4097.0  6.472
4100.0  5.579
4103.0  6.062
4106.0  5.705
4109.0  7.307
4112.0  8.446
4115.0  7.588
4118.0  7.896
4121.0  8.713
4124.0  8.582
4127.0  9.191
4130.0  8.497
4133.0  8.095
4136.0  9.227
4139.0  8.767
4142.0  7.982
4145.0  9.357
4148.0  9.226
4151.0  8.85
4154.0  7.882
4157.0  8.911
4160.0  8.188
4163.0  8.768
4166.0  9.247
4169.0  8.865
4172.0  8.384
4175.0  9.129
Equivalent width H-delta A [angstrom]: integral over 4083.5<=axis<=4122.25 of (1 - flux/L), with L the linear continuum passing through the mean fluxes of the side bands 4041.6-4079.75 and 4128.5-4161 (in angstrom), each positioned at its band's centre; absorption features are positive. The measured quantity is 5.8 angstrom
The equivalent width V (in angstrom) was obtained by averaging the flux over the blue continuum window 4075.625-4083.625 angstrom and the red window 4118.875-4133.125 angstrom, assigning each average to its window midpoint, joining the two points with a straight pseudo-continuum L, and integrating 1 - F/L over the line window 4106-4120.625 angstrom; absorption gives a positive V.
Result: 1.7 angstrom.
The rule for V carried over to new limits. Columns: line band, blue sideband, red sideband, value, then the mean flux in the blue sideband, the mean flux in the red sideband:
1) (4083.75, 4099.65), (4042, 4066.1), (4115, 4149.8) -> 2.23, 8.47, 8.64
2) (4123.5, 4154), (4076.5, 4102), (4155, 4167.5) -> -1.30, 7.6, 8.74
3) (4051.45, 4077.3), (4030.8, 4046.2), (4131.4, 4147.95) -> 1.40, 9.13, 8.73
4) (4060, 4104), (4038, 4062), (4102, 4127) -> 2.16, 8.76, 7.67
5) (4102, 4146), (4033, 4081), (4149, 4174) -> 2.92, 8.71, 8.66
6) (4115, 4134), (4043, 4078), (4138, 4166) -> 0.44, 8.51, 8.69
